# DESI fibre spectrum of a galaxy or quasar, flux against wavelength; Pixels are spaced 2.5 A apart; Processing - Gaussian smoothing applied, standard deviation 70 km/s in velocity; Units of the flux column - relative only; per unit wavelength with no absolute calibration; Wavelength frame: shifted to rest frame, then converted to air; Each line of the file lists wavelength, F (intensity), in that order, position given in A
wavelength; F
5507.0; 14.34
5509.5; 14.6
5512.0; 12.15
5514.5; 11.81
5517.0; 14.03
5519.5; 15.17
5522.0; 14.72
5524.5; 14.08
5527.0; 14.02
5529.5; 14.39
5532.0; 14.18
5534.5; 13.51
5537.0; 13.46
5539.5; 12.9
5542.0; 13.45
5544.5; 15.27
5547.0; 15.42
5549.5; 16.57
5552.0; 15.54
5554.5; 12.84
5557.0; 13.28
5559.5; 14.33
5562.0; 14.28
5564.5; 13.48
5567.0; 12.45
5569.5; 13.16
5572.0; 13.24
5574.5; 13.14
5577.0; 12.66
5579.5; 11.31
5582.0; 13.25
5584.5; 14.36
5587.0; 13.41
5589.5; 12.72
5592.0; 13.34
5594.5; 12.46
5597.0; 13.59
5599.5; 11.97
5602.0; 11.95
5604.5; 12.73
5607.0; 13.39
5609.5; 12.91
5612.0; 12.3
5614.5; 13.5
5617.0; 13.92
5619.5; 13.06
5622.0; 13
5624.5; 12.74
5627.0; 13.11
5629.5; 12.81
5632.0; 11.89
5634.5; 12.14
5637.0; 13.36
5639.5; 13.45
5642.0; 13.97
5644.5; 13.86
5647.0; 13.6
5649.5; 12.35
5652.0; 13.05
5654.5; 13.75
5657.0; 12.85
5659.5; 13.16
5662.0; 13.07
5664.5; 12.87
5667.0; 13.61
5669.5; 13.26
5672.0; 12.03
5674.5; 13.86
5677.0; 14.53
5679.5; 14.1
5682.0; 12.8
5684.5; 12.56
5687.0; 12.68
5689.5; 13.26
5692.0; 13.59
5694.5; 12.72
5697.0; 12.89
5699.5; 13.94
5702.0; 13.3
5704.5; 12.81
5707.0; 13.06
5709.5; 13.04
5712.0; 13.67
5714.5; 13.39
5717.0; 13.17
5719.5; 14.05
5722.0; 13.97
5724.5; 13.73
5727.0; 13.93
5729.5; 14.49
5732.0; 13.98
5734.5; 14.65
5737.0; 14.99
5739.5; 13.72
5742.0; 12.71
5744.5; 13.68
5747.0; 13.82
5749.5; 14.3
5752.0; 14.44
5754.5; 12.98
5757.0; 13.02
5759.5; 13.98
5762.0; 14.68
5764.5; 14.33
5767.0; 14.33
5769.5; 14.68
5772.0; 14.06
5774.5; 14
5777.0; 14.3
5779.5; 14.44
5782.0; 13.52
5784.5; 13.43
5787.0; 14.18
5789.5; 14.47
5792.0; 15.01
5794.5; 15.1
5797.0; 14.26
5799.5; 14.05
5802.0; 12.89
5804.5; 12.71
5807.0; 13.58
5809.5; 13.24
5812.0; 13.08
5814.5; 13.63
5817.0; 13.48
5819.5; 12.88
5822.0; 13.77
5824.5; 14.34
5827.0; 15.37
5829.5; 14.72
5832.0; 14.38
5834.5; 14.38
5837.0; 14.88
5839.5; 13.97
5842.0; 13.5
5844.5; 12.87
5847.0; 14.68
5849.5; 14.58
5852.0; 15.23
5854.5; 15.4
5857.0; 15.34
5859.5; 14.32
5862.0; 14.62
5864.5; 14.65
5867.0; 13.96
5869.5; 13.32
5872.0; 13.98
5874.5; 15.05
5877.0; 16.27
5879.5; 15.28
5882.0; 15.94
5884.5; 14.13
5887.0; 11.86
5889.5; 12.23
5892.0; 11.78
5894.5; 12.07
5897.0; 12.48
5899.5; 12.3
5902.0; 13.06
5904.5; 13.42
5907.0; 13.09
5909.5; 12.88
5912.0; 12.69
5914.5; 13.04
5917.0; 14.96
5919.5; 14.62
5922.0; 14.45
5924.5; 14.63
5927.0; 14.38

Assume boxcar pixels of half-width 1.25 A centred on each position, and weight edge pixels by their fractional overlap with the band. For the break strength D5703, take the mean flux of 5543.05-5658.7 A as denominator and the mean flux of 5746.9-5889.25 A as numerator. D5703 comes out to 1.06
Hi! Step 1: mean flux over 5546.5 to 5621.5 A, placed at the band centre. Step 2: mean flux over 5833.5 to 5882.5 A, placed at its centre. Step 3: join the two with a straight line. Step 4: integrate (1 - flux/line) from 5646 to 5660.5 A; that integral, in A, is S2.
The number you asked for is 0.6 A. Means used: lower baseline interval 13.3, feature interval 13.1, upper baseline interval 14.6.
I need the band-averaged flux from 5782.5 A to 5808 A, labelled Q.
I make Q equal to 14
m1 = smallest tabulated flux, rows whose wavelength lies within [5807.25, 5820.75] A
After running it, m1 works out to 12.88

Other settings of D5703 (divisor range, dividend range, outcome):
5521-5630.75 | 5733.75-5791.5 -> 1.04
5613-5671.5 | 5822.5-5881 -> 1.11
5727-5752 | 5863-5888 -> 1.03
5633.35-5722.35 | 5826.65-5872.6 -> 1.09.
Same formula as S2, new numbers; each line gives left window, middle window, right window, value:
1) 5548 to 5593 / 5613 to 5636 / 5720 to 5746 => 1.30 A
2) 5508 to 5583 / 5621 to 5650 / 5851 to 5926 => 1.59 A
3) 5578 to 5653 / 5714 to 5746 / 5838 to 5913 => -1.28 A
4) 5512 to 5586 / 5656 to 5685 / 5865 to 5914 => 0.89 A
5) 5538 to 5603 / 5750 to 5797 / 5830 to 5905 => -1.10 A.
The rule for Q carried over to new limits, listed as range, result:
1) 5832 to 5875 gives 14.4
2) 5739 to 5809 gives 13.9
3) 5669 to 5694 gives 13.3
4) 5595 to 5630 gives 12.9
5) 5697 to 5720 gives 13.3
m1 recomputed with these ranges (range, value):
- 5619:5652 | 11.89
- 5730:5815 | 12.71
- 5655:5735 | 12.03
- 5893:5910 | 12.07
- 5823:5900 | 11.78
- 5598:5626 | 11.95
